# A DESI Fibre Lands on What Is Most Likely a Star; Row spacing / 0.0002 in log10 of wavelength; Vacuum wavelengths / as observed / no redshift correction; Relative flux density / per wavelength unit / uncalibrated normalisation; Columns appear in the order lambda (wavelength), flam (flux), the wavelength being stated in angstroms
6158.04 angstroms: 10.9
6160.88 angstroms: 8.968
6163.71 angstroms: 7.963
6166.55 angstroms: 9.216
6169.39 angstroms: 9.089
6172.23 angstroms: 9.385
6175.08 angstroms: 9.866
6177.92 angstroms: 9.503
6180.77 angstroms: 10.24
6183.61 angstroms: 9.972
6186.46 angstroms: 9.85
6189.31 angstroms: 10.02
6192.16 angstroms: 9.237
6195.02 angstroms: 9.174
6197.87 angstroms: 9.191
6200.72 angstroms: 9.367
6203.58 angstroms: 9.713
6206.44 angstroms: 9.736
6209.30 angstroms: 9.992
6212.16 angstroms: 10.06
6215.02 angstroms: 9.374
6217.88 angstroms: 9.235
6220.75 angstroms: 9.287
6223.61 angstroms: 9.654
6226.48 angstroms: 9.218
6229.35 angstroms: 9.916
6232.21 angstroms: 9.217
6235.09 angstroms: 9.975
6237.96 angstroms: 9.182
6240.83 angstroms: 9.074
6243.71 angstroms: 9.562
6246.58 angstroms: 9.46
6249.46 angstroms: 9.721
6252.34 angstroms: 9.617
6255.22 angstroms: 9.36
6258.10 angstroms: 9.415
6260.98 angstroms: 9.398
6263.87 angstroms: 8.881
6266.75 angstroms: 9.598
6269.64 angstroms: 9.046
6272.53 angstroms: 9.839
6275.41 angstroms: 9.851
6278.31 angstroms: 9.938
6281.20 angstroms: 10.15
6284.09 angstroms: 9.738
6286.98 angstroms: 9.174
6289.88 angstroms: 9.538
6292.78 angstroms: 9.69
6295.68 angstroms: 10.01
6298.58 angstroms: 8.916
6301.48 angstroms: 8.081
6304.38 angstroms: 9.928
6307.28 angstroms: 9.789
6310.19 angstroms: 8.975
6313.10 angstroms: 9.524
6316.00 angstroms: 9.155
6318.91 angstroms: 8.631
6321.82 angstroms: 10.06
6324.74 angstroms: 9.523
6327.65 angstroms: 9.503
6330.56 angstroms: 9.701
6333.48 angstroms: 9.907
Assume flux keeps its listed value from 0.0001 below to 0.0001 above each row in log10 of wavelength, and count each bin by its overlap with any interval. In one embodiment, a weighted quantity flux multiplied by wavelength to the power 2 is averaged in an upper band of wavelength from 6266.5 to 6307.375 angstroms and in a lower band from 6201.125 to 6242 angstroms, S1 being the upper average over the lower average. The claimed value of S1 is 1.02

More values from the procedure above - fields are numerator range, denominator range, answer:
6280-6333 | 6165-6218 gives 1.02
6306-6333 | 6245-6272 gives 1.02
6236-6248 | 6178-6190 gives 0.96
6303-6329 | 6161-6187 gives 1.05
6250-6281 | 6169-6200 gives 1.02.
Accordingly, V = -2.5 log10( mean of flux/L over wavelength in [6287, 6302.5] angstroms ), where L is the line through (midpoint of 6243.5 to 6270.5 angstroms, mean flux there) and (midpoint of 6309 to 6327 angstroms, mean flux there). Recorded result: 0.010 mag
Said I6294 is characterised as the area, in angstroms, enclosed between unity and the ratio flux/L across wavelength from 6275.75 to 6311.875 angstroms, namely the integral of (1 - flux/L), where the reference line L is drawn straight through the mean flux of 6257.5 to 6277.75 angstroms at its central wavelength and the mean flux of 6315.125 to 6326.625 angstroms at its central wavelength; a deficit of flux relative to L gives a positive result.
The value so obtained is -0.4 angstroms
